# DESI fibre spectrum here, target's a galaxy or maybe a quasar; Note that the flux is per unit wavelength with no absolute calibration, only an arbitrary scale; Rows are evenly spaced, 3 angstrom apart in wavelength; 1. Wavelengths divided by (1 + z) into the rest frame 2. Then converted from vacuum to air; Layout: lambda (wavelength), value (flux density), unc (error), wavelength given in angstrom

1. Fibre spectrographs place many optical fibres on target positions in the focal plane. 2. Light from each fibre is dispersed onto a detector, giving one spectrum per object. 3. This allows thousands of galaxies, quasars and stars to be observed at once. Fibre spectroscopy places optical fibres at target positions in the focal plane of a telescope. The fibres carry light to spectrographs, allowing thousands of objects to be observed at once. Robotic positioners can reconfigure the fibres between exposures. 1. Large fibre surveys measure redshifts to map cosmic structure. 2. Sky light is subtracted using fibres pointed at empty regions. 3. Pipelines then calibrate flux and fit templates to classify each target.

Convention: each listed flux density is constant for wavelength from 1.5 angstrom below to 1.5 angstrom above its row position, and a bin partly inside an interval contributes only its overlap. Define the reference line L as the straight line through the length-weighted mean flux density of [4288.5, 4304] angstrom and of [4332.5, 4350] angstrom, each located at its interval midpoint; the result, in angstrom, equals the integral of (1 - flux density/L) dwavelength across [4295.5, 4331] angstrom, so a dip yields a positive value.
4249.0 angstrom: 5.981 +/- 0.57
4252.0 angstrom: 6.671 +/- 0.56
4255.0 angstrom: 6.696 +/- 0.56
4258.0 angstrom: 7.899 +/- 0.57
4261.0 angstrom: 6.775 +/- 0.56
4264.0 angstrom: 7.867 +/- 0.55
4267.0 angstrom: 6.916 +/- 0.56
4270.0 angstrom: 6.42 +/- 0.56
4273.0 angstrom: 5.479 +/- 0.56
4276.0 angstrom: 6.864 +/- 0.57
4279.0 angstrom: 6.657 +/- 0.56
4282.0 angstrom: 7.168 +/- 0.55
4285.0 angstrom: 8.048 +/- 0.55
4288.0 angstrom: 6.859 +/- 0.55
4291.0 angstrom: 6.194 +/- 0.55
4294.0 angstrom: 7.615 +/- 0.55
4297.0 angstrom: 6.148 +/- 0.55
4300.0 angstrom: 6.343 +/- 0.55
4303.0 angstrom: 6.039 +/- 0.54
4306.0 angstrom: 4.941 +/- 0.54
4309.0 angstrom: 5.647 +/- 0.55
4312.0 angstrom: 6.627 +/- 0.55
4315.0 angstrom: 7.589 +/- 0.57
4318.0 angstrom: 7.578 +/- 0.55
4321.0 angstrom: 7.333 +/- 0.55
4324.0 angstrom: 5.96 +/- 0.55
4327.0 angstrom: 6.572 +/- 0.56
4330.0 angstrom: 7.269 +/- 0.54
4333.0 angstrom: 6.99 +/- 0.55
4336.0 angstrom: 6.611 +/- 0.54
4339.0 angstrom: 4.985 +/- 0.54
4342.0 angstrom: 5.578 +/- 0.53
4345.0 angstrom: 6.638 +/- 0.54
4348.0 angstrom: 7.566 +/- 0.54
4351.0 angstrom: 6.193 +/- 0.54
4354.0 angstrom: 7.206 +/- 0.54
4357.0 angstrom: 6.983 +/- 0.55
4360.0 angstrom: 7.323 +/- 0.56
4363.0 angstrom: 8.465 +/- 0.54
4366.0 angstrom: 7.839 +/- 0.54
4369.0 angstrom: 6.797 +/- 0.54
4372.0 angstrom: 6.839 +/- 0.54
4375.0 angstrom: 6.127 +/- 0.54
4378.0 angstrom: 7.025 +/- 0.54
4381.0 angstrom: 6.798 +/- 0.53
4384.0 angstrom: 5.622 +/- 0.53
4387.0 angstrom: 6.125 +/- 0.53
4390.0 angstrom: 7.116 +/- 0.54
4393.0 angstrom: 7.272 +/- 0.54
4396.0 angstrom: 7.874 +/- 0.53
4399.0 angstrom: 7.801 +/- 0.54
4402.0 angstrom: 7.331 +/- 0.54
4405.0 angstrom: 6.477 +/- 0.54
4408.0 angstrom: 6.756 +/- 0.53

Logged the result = -0.25 angstrom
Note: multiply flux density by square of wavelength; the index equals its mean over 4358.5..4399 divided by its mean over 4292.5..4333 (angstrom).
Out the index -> 1.10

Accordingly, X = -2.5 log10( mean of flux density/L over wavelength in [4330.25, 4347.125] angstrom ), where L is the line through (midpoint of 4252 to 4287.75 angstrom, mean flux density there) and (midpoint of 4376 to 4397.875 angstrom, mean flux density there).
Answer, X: 0.10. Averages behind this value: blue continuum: 6.96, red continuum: 6.83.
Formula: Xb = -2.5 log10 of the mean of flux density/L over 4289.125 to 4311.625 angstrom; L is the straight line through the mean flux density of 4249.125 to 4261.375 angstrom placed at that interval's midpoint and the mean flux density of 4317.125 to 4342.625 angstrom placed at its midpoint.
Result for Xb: 0.09 mag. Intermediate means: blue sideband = 6.92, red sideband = 6.55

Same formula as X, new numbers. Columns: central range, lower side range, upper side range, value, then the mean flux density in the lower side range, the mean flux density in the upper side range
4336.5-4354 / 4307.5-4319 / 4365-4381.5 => 0.09 mag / 6.83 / 6.88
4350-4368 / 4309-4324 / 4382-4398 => -0.07 mag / 6.99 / 6.83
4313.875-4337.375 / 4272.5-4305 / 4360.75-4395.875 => -0.03 mag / 6.68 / 6.96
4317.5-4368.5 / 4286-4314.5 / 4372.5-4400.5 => -0.04 mag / 6.35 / 6.86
